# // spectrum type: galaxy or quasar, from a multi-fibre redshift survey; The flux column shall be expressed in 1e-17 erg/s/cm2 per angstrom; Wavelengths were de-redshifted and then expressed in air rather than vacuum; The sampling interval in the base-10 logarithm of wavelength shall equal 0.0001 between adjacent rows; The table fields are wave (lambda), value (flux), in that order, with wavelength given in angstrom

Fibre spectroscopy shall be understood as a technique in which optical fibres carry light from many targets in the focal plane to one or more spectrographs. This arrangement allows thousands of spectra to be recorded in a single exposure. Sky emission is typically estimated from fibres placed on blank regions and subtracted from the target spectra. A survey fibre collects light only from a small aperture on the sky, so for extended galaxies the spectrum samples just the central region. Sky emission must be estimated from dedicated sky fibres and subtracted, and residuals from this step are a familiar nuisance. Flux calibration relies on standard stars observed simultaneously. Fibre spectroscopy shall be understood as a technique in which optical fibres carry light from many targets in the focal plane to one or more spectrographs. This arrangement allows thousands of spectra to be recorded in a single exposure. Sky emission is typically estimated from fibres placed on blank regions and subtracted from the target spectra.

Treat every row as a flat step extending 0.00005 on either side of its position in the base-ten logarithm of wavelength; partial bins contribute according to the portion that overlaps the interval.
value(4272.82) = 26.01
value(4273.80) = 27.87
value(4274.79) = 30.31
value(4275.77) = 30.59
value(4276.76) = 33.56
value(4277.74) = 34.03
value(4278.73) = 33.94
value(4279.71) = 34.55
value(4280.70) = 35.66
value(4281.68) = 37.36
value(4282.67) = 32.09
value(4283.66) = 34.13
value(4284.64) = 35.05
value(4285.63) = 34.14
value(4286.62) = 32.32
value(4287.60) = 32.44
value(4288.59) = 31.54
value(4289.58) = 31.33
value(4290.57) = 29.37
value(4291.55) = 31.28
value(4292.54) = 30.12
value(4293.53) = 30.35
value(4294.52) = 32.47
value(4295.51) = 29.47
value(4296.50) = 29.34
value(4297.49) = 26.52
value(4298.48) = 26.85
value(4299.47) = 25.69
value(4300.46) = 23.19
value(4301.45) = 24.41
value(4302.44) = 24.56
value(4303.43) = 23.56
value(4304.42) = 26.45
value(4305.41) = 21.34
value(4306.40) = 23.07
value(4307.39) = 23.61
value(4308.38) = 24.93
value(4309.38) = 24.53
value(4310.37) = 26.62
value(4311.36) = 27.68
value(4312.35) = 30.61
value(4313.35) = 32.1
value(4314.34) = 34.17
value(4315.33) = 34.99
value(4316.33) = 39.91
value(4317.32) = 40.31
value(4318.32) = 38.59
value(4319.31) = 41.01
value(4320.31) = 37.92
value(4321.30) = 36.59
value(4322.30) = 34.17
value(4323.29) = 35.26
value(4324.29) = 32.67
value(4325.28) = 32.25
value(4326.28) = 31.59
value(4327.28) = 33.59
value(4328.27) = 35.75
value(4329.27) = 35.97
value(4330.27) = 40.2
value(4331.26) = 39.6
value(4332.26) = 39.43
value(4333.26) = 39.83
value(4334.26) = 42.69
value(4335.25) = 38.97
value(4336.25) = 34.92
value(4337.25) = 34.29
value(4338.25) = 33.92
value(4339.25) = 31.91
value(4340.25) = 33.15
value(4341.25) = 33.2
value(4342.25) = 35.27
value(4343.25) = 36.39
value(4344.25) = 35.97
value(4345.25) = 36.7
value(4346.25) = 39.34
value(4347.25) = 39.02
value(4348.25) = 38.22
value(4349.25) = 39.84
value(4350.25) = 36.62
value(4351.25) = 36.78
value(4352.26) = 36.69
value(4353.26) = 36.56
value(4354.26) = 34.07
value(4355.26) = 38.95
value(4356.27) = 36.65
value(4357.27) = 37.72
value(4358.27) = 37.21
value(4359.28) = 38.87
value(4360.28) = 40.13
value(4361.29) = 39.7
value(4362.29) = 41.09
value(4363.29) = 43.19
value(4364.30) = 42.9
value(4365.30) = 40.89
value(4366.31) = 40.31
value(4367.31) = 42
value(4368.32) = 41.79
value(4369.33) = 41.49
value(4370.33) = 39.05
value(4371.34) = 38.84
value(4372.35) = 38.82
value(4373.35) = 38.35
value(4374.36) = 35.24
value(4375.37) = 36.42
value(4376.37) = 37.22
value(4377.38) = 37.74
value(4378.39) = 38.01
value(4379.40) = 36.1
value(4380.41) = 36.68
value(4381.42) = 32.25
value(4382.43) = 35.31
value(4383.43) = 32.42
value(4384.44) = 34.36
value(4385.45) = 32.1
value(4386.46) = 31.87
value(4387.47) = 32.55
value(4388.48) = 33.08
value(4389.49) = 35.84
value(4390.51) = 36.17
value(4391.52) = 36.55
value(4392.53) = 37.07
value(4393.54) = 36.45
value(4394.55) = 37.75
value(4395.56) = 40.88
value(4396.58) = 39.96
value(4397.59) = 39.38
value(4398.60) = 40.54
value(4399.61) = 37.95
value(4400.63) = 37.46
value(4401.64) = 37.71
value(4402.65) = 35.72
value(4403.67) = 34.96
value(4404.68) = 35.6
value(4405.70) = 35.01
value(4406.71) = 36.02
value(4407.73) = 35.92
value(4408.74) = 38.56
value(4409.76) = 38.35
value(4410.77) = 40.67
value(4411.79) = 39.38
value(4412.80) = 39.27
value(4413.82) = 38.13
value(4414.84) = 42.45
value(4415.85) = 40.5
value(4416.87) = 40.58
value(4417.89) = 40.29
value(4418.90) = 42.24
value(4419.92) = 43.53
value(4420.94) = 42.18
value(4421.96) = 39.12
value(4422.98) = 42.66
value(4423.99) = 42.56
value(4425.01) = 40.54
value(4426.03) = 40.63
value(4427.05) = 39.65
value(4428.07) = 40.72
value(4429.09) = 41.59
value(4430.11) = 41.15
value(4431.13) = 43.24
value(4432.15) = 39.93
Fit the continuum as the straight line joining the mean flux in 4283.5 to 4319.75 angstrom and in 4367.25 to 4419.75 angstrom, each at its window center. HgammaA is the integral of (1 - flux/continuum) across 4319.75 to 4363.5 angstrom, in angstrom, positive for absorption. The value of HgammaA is -4.8 angstrom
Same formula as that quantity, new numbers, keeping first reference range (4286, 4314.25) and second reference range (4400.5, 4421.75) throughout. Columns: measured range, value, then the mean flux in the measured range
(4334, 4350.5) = -2.3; 36.4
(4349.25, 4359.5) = -1.2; 37.1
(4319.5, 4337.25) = -3.4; 36.6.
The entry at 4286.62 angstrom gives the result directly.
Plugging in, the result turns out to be 32.32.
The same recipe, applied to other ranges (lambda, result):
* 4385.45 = 32.1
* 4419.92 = 43.53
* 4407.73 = 35.92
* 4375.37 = 36.42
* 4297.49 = 26.52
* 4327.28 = 33.59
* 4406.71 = 36.02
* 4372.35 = 38.82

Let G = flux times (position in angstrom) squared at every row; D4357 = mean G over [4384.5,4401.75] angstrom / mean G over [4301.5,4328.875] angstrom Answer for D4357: 1.2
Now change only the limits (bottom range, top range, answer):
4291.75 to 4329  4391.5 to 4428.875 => 1.34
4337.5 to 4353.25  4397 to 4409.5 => 1.05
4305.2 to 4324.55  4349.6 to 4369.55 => 1.24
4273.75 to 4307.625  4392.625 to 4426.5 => 1.39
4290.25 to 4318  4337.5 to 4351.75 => 1.29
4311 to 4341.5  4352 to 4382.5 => 1.10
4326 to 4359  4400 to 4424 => 1.10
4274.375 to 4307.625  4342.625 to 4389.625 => 1.30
